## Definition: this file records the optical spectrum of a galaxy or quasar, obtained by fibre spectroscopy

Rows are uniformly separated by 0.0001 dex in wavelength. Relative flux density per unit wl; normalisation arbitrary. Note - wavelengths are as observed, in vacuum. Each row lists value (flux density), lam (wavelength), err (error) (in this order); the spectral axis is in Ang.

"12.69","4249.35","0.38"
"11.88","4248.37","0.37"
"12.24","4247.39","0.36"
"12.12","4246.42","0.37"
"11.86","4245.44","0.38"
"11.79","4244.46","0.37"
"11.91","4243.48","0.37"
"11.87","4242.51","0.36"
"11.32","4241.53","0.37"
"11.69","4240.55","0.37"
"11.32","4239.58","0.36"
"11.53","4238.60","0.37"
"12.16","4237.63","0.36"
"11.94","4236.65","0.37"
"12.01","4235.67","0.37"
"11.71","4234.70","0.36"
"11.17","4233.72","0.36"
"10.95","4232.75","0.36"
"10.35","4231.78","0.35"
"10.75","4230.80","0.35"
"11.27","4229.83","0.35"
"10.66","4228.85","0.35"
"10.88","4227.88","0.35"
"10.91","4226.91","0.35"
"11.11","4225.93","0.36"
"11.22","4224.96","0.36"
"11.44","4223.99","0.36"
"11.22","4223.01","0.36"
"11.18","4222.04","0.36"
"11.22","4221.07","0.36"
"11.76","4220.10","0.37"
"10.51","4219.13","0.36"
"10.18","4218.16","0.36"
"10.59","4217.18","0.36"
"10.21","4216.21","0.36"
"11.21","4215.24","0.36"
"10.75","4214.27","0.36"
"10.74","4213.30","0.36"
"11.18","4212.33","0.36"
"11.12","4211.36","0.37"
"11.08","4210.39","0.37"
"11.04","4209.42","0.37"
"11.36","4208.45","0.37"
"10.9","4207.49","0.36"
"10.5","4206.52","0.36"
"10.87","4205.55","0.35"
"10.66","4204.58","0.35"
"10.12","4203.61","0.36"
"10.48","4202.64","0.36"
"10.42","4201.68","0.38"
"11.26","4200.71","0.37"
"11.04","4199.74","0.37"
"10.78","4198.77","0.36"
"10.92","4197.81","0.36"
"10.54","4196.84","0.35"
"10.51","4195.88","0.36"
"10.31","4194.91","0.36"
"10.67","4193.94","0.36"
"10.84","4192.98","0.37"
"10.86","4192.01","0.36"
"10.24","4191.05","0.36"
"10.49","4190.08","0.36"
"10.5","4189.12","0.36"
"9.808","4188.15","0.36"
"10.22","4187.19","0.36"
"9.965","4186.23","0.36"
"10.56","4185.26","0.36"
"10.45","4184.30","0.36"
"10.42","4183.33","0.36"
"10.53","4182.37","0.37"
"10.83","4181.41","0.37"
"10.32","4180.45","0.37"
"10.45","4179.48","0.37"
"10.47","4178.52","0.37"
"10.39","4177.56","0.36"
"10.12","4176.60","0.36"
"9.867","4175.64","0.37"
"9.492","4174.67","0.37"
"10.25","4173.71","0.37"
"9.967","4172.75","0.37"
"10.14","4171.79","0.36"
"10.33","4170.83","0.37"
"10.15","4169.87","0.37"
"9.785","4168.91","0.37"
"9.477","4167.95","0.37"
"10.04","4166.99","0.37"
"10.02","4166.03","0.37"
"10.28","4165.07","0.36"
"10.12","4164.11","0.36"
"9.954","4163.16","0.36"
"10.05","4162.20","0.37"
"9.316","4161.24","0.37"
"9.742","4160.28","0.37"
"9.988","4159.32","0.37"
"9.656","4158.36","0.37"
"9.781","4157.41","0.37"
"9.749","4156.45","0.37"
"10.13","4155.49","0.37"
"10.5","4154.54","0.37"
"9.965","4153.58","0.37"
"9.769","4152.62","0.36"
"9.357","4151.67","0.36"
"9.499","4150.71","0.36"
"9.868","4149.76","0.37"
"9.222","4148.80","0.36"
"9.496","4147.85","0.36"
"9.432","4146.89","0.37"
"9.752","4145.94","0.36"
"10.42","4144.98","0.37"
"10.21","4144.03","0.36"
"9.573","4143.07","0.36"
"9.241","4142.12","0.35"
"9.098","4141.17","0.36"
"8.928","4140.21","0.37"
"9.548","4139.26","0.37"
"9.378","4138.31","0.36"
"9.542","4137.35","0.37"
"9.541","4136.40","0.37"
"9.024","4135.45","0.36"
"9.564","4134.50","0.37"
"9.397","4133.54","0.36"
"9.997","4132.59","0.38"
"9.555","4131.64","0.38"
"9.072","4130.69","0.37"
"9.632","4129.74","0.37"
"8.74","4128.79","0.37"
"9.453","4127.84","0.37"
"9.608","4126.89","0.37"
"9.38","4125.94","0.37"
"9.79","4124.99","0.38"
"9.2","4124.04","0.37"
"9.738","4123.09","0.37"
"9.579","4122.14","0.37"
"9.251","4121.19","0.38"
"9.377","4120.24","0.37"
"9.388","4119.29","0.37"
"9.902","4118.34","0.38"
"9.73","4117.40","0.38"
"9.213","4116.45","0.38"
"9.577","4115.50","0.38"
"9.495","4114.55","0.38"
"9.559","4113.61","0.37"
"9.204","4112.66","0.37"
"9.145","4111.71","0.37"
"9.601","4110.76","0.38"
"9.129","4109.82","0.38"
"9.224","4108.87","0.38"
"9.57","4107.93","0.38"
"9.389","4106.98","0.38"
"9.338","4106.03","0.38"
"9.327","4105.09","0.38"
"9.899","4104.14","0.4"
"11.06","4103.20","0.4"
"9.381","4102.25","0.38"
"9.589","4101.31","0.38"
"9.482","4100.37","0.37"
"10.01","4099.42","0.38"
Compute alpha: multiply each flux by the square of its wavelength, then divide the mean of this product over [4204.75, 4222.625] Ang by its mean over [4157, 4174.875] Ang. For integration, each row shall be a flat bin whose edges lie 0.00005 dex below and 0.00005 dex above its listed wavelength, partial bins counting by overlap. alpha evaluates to 1.1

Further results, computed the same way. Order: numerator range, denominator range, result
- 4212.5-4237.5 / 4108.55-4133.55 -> 1.23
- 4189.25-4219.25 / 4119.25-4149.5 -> 1.17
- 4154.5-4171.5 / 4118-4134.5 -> 1.07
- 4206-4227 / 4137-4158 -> 1.17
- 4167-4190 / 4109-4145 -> 1.11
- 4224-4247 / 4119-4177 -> 1.23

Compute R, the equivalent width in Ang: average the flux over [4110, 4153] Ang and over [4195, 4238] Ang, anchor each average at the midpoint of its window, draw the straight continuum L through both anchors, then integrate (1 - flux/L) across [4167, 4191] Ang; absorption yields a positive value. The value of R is 0.3 Ang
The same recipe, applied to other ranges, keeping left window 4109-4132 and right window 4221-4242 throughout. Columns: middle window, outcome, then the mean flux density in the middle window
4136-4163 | 0.64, 9.67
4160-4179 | 0.45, 10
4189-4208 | 0.13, 10.7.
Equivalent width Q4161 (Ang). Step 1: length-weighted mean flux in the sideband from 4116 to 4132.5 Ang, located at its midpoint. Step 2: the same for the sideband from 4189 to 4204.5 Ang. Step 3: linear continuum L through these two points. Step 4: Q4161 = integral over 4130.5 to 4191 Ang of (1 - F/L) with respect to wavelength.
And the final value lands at 1.0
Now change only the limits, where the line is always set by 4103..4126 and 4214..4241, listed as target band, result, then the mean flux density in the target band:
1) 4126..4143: 0.7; 9.38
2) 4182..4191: 0.2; 10.3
